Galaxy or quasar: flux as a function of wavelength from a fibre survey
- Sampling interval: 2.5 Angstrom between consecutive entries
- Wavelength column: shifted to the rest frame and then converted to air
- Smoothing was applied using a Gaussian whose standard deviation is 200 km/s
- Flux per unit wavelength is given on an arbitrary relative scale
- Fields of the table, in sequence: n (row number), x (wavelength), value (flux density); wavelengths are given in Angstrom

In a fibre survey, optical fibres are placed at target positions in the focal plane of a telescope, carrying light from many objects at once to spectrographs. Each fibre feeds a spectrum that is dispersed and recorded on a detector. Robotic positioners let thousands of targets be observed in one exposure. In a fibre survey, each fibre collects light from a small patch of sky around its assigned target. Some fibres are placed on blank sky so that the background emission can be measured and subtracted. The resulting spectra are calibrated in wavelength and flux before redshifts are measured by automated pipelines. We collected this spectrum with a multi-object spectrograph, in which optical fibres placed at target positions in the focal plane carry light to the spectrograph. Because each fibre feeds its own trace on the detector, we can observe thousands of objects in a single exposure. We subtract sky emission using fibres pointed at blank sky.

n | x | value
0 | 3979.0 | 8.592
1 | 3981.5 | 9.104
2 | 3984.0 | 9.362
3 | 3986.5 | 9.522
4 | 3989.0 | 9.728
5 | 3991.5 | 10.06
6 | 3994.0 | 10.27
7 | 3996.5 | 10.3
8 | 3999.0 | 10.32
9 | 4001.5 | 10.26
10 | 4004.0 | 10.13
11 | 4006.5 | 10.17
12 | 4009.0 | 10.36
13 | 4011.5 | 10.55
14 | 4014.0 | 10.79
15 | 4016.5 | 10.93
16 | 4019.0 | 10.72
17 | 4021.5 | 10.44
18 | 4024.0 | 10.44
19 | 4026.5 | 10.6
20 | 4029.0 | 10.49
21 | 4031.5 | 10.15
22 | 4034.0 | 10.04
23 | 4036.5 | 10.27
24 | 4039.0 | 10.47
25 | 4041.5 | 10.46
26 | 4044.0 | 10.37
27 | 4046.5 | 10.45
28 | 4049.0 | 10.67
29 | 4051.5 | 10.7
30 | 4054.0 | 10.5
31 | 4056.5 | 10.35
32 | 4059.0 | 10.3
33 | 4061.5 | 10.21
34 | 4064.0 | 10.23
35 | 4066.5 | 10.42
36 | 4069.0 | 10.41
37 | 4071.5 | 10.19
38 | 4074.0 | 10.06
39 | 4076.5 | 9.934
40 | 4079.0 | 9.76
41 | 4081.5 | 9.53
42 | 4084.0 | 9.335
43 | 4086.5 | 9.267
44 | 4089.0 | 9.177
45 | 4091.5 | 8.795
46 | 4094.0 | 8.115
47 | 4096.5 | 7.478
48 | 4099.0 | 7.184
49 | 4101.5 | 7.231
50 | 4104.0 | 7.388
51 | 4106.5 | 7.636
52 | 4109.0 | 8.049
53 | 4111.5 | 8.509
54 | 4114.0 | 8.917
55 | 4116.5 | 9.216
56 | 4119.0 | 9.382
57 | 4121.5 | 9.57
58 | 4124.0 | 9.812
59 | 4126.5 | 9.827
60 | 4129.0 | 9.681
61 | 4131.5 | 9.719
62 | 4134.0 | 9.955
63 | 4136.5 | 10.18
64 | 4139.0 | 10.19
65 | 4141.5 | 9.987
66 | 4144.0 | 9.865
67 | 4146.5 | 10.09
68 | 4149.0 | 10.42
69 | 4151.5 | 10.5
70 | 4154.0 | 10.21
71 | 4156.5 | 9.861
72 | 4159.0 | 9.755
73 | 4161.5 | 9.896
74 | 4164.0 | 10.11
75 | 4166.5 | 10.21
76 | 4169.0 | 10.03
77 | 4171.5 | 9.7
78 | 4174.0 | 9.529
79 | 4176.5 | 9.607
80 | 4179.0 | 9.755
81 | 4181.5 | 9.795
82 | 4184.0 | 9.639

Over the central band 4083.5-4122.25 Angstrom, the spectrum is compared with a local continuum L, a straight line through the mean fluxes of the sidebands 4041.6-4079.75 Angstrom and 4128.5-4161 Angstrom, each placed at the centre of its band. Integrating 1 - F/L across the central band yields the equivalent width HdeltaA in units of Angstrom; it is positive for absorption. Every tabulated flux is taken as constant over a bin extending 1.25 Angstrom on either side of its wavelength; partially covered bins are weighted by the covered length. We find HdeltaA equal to 6.68 Angstrom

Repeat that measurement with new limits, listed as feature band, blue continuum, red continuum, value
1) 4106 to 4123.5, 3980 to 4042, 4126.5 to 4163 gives 2.1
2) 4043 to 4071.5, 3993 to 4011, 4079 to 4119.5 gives -3.6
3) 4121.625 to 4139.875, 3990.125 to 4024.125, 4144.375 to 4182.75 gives 0.3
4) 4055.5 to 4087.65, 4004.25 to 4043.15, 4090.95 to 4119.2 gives -3.3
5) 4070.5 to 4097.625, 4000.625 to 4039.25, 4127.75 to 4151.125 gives 2.6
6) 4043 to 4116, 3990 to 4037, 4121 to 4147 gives 5.6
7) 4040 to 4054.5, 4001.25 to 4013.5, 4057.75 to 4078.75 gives -0.4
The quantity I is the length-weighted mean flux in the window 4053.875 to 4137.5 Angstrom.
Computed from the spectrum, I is 9.28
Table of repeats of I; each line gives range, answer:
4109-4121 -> 8.94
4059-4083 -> 10.1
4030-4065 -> 10.4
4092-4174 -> 9.33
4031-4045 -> 10.3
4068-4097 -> 9.38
